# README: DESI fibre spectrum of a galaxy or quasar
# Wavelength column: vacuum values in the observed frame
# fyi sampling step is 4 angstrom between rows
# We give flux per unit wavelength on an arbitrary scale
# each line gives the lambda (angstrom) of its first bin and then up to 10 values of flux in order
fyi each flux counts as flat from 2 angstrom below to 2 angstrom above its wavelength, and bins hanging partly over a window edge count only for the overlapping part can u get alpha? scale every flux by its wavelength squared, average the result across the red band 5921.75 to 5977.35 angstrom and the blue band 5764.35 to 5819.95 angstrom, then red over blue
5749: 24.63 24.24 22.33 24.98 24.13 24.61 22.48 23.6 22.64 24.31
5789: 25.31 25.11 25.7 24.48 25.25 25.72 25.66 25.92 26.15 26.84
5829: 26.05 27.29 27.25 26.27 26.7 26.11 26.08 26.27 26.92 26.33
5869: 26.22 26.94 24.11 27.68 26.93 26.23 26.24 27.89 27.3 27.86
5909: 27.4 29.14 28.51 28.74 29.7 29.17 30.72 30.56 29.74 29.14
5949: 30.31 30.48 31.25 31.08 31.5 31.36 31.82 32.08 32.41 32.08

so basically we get 1.3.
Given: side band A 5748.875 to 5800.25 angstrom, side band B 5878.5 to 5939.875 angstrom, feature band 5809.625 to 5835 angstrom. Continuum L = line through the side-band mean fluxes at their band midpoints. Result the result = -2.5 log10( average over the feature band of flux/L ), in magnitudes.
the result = -0.03 mag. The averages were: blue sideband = 24.1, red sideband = 28.3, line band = 26.3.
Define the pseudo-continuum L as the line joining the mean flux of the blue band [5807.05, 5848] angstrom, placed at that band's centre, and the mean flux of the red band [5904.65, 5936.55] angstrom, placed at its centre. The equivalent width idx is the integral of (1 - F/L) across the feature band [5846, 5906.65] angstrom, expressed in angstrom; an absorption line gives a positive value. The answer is 2.6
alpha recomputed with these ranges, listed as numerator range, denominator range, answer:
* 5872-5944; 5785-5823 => 1.15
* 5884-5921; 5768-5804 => 1.18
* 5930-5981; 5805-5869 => 1.22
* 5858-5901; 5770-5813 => 1.12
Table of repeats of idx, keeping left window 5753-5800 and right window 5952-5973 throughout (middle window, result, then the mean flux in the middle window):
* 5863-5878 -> 0.9 angstrom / 26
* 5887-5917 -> 1.5 angstrom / 27.5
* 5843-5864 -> 0.5 angstrom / 26.4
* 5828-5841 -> -0.2 angstrom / 26.8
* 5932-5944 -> 0.0 angstrom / 30.2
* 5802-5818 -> -0.1 angstrom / 25.5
